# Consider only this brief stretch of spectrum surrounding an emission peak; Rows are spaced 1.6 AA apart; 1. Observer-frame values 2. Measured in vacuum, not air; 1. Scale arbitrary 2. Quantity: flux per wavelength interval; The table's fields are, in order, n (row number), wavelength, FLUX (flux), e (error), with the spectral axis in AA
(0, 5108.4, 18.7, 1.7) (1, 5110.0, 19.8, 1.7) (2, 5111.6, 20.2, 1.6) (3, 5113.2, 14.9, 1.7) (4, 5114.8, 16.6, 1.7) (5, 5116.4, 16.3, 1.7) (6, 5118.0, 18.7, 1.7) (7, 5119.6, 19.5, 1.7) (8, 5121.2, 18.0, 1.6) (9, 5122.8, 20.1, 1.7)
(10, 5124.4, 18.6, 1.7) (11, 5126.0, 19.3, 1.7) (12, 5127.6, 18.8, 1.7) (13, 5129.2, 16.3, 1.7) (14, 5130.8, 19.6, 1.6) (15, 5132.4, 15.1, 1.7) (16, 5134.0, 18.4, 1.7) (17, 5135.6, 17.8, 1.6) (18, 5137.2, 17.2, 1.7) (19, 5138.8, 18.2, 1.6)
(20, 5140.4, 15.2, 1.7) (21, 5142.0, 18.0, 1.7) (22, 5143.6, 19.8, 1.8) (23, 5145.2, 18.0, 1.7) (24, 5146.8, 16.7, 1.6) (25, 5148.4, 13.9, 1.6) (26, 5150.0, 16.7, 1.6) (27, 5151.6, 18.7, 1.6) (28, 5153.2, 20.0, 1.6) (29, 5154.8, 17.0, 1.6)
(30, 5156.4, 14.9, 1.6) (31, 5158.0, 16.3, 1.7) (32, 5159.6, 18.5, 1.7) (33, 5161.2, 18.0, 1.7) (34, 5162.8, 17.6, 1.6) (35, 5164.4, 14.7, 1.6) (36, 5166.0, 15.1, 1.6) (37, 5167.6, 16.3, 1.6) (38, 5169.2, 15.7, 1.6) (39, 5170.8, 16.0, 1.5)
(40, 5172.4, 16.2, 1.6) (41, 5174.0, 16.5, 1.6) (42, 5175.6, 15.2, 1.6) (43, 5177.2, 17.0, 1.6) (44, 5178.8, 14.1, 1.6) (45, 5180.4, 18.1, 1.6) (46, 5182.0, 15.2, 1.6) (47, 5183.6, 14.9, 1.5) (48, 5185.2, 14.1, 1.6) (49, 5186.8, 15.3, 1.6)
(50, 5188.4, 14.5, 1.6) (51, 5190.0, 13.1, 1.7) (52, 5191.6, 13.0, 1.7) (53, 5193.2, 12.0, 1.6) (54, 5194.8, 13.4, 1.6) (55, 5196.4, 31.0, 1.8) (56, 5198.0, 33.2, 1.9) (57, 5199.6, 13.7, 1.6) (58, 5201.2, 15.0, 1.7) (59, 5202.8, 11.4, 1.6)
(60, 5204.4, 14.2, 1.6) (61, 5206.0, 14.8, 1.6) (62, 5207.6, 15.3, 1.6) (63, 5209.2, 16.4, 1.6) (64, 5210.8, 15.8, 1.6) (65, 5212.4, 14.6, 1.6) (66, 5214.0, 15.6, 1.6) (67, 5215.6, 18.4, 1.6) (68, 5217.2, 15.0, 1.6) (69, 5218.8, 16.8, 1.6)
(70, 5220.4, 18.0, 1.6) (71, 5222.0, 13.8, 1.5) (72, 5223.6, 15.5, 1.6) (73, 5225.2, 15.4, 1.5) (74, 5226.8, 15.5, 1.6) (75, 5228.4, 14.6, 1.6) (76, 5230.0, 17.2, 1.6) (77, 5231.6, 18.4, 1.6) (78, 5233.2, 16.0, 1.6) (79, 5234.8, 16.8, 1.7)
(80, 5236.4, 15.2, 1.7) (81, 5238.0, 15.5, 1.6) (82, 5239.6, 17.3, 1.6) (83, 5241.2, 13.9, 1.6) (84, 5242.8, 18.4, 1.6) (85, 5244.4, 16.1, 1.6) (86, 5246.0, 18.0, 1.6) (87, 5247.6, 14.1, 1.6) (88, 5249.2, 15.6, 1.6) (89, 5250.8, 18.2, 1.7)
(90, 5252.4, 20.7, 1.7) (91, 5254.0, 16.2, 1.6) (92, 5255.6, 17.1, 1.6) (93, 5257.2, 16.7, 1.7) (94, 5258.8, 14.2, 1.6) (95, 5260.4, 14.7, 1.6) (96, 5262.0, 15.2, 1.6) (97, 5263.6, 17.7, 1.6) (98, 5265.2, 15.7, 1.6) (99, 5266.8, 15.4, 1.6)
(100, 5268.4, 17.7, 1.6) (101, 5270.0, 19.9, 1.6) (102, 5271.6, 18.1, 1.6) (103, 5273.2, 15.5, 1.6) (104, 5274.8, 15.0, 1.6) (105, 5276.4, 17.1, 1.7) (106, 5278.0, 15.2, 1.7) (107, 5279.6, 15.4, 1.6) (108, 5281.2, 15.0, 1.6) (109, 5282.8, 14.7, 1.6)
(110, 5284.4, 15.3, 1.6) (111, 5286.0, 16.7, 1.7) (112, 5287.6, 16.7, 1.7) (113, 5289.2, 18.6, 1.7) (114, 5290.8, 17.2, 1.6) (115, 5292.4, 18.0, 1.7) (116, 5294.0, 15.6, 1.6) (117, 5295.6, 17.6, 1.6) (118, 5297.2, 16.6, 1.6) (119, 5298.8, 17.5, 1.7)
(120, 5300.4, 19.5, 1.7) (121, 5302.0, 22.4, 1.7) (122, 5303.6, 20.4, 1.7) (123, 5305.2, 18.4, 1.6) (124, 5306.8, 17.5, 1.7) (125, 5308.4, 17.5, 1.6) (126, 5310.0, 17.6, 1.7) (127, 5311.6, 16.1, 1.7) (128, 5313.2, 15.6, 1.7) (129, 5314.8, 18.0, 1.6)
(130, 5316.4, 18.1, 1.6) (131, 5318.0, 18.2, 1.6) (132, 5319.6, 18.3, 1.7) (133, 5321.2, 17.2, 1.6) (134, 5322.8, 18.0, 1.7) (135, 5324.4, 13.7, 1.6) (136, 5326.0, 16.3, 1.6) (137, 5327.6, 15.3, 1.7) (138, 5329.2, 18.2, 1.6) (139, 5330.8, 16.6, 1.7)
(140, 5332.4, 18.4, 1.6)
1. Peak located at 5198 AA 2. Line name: H-beta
